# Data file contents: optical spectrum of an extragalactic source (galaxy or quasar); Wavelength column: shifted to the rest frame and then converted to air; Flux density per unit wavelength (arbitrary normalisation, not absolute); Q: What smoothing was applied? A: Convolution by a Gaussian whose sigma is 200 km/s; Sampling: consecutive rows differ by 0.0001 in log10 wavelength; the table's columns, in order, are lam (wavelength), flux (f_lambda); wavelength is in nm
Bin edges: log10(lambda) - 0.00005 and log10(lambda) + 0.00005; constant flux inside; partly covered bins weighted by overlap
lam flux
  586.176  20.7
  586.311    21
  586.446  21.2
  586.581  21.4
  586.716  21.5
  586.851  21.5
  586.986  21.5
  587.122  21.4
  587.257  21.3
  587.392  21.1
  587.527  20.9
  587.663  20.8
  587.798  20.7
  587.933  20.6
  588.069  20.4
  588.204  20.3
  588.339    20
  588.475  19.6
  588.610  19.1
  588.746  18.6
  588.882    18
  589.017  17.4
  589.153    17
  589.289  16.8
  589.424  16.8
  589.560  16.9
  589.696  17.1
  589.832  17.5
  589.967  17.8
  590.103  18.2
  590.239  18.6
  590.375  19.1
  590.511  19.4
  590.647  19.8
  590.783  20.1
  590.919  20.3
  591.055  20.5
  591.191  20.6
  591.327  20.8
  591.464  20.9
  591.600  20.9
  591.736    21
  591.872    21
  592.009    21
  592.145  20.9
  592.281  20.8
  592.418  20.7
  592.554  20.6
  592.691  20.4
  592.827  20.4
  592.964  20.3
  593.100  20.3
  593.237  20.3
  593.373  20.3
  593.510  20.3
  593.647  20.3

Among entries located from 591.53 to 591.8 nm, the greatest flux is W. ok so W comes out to 21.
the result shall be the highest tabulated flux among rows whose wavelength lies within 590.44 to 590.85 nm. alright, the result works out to 20.1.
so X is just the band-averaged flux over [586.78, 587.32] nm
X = 21.4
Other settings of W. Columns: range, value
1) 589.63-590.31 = 18.6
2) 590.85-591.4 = 20.8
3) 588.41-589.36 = 19.6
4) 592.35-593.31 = 20.7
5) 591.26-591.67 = 20.9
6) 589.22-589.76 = 17.1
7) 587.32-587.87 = 21.1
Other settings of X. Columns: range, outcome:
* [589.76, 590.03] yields 17.7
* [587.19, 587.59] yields 21.1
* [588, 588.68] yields 19.9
